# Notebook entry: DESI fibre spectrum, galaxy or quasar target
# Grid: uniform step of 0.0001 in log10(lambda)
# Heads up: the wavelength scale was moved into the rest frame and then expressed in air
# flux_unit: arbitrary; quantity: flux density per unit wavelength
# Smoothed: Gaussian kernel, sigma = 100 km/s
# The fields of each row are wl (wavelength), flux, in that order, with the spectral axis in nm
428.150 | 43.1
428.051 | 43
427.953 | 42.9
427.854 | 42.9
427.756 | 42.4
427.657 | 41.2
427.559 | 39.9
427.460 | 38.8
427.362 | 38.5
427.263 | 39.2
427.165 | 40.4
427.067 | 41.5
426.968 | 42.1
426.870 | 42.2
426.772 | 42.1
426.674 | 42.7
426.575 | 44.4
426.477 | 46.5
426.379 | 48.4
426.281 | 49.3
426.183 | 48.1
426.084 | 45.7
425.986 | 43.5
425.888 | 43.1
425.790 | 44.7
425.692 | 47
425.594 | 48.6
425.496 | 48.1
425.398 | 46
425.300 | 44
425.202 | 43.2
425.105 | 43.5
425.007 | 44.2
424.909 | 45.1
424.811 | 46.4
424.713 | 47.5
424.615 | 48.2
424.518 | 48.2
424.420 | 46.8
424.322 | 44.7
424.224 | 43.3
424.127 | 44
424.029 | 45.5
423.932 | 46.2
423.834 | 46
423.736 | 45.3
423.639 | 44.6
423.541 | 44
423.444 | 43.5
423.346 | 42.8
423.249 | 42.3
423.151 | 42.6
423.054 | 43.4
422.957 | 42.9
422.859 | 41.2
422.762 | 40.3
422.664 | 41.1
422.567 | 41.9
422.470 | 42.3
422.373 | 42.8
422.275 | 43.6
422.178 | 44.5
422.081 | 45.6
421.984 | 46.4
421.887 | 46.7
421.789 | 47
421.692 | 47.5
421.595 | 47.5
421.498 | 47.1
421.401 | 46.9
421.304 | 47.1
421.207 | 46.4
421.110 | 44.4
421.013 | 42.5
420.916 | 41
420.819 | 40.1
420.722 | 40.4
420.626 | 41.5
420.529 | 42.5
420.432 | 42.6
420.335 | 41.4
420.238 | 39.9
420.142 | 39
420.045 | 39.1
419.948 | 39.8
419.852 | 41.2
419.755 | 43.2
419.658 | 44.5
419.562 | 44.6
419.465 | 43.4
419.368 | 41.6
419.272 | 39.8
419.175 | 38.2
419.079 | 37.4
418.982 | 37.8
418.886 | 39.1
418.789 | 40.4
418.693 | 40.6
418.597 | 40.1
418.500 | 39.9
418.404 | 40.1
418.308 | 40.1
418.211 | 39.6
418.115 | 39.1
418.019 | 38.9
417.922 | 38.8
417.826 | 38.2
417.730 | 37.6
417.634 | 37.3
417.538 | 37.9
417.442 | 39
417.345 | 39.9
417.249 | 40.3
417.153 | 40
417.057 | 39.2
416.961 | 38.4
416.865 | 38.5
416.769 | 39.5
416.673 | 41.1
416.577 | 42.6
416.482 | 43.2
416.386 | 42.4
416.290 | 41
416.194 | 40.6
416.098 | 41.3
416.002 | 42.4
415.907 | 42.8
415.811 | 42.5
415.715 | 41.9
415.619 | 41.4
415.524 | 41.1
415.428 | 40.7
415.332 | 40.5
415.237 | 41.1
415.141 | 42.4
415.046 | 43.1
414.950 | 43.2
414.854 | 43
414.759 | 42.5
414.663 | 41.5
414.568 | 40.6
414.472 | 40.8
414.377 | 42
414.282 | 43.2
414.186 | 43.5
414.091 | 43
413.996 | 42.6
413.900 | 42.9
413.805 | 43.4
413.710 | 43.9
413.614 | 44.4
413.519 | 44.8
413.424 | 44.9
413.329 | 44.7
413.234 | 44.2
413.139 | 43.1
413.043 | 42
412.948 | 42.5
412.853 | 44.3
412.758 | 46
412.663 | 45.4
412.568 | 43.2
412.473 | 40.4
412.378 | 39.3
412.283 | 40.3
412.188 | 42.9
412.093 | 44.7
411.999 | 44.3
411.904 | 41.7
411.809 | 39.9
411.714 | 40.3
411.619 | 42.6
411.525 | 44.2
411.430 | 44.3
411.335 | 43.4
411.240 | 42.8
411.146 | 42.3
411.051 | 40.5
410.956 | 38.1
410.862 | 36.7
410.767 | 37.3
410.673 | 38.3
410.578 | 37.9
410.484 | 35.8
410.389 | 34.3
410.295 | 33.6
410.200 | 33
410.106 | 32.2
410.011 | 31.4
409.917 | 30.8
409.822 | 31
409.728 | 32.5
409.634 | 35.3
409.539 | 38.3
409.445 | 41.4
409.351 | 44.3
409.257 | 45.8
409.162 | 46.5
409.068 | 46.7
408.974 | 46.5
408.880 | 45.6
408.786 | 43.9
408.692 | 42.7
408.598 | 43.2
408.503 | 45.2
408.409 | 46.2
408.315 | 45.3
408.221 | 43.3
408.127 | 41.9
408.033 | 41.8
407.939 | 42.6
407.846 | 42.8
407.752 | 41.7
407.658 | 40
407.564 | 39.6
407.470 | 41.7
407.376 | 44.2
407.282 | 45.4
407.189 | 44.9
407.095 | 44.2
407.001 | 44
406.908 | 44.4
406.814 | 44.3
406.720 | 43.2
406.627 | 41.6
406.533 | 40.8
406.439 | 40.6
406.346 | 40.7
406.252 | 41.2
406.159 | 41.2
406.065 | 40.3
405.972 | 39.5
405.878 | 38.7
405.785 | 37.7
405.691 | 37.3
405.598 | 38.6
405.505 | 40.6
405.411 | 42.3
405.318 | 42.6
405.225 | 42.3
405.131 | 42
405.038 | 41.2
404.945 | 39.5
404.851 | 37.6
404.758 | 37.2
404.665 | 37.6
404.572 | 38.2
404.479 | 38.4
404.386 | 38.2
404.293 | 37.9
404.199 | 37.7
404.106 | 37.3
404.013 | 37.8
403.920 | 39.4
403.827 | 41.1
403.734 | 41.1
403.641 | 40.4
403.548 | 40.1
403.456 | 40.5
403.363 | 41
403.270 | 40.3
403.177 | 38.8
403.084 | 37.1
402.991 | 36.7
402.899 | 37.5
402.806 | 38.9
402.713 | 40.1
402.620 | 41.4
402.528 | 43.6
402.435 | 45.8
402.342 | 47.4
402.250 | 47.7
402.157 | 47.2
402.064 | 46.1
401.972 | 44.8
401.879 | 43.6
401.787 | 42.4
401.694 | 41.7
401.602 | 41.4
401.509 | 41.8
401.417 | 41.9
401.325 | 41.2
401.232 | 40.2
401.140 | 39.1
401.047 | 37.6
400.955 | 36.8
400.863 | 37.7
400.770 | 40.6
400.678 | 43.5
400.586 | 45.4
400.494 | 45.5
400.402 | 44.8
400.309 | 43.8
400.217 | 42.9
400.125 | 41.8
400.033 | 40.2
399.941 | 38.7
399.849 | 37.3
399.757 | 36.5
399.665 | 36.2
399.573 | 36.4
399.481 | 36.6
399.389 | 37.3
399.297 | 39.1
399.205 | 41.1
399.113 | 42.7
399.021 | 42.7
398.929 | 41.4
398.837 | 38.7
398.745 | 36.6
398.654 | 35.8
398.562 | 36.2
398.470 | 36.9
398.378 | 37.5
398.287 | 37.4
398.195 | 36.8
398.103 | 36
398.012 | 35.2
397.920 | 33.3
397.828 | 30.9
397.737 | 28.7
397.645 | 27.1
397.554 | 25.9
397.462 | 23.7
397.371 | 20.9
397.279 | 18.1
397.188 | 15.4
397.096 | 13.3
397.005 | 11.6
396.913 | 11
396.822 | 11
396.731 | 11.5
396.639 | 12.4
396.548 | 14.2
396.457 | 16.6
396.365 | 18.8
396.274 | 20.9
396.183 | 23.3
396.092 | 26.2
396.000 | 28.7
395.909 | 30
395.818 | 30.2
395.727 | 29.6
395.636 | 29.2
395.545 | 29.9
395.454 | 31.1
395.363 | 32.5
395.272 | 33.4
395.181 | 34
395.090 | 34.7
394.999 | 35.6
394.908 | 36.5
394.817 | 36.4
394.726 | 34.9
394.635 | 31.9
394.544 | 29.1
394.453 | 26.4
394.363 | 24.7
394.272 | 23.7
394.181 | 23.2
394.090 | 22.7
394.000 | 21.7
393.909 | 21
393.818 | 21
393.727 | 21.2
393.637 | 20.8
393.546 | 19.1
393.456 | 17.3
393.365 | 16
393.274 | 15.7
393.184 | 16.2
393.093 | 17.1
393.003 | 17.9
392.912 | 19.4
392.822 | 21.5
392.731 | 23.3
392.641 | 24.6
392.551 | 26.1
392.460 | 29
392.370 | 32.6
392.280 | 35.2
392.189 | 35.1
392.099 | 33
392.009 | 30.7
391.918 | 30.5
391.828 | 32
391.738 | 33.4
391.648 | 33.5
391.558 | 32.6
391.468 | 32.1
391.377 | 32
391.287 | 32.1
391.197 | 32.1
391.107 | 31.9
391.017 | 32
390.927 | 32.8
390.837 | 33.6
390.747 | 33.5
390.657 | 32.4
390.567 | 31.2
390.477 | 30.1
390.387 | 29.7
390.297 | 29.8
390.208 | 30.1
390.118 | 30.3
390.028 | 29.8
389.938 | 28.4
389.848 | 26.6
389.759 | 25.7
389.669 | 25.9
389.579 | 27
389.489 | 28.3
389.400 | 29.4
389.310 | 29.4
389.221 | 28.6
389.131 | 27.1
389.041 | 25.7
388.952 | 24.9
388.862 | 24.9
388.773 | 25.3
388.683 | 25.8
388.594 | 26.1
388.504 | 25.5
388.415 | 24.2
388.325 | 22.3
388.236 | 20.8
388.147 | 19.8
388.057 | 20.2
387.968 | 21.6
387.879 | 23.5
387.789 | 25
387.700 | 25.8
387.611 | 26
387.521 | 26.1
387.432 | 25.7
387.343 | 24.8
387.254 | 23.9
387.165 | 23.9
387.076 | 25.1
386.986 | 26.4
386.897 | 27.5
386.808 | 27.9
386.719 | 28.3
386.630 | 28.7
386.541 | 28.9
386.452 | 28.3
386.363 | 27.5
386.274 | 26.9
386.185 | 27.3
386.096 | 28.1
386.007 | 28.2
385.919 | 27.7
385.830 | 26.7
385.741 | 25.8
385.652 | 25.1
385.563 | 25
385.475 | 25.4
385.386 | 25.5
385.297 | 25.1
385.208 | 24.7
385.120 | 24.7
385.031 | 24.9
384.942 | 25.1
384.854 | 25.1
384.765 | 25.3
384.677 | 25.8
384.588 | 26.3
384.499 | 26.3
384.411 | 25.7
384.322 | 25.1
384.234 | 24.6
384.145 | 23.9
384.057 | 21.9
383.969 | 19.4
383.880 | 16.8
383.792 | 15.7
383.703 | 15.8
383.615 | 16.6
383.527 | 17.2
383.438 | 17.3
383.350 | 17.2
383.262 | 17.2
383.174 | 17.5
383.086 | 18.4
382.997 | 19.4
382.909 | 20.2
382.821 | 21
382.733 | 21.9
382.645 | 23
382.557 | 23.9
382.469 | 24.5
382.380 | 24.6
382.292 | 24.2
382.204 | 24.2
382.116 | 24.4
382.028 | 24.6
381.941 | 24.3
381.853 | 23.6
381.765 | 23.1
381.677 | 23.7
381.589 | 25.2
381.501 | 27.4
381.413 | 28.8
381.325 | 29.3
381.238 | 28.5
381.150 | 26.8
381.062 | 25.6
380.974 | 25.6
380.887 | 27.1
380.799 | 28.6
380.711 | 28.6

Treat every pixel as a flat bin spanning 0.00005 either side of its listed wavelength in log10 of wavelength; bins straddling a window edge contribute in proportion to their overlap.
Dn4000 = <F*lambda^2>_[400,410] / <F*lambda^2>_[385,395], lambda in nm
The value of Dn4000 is 1.66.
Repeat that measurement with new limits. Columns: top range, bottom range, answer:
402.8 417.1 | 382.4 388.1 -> 1.95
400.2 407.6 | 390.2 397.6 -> 1.67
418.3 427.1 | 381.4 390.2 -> 2.13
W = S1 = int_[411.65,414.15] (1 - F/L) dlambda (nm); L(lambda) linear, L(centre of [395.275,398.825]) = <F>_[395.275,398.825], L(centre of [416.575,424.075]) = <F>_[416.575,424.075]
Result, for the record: -0.42 nm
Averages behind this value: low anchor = 26.1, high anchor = 41.9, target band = 43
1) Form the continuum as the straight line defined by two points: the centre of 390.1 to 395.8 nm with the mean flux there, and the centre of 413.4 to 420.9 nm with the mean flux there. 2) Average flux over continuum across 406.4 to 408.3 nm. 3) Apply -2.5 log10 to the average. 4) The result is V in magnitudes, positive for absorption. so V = -0.19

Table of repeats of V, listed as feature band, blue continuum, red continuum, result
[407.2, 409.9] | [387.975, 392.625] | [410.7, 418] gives -0.10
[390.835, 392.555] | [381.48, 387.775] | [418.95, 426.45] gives -0.16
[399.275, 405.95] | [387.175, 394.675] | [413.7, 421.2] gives -0.23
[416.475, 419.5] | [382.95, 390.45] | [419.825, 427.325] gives 0.04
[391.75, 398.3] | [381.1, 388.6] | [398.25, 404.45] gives 0.32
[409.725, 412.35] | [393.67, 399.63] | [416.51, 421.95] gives -0.06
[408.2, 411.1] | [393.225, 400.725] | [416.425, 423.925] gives -0.09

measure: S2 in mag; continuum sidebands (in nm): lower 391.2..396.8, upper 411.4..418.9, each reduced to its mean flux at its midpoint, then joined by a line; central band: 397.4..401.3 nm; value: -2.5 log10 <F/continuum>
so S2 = -0.24 mag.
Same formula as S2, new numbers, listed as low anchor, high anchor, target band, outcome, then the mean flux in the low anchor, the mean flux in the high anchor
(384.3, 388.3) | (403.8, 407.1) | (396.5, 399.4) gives 0.21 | 25.6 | 40.1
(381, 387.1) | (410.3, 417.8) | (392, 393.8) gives 0.24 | 24.1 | 41.5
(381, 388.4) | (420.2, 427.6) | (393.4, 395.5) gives 0.06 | 24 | 44.1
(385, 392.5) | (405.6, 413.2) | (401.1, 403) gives -0.17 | 27.9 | 41.1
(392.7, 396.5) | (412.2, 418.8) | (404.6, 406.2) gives -0.18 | 25.3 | 41.5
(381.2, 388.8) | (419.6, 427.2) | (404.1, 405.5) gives -0.15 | 24.1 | 44.1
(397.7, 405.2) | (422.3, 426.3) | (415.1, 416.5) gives 0.03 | 39.7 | 44.6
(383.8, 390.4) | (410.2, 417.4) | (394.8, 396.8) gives 0.15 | 25.7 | 41.5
